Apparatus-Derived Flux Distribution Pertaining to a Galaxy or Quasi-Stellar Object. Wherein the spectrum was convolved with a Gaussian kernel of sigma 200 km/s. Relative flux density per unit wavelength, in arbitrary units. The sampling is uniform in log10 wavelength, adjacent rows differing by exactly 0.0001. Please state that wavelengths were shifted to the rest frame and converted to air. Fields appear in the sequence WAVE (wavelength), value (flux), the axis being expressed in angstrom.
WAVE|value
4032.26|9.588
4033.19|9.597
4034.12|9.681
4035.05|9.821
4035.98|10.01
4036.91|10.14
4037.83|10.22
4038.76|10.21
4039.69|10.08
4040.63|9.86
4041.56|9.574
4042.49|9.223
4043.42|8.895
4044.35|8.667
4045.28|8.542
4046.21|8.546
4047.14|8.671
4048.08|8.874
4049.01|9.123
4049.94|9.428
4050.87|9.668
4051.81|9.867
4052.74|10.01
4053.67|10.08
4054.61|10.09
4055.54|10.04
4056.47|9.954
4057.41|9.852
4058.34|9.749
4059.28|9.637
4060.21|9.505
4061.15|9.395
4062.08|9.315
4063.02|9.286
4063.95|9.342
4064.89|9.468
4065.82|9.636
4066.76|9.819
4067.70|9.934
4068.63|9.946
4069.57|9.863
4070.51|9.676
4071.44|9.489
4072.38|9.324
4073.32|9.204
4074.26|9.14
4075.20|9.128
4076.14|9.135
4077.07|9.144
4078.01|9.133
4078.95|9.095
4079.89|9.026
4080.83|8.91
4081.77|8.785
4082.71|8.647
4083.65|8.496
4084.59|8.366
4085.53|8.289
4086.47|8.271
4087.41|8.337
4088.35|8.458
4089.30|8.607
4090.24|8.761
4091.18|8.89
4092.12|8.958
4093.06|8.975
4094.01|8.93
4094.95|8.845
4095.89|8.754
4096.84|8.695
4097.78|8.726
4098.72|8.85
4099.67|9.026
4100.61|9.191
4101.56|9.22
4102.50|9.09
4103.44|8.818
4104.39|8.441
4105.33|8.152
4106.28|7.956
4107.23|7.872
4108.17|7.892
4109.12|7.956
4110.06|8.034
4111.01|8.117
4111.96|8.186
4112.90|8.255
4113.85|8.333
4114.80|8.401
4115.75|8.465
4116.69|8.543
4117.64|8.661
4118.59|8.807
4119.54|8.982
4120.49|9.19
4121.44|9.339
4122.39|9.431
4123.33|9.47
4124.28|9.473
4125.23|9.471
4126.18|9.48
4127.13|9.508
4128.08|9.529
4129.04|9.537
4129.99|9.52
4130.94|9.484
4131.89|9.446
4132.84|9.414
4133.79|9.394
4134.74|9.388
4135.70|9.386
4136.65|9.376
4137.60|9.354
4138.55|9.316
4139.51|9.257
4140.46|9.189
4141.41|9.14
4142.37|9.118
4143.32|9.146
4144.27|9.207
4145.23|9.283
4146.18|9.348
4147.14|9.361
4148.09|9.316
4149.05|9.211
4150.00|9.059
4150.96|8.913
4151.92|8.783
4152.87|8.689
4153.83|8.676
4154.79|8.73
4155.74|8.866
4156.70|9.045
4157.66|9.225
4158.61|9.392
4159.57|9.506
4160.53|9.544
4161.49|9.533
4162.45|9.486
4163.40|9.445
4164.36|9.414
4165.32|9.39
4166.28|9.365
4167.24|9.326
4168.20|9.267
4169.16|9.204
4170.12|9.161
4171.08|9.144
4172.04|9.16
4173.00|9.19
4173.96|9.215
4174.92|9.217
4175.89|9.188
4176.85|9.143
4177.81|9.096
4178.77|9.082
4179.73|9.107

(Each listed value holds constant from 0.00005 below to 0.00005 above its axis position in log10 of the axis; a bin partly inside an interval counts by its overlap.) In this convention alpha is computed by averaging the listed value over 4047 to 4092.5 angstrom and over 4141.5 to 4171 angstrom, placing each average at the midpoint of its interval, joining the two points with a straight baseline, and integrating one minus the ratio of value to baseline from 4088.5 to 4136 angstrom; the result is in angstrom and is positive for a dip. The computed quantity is 1.8 angstrom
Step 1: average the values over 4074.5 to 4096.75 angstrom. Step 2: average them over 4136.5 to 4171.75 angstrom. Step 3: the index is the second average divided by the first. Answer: 1.05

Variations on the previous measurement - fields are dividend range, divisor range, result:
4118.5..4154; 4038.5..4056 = 0.98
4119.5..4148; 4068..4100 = 1.05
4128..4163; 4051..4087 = 0.99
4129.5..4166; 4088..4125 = 1.06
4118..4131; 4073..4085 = 1.05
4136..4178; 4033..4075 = 0.96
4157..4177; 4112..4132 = 1.02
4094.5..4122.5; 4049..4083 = 0.91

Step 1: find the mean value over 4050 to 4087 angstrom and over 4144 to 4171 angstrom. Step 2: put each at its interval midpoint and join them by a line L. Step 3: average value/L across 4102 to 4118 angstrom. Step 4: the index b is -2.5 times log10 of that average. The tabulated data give 0.12 mag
